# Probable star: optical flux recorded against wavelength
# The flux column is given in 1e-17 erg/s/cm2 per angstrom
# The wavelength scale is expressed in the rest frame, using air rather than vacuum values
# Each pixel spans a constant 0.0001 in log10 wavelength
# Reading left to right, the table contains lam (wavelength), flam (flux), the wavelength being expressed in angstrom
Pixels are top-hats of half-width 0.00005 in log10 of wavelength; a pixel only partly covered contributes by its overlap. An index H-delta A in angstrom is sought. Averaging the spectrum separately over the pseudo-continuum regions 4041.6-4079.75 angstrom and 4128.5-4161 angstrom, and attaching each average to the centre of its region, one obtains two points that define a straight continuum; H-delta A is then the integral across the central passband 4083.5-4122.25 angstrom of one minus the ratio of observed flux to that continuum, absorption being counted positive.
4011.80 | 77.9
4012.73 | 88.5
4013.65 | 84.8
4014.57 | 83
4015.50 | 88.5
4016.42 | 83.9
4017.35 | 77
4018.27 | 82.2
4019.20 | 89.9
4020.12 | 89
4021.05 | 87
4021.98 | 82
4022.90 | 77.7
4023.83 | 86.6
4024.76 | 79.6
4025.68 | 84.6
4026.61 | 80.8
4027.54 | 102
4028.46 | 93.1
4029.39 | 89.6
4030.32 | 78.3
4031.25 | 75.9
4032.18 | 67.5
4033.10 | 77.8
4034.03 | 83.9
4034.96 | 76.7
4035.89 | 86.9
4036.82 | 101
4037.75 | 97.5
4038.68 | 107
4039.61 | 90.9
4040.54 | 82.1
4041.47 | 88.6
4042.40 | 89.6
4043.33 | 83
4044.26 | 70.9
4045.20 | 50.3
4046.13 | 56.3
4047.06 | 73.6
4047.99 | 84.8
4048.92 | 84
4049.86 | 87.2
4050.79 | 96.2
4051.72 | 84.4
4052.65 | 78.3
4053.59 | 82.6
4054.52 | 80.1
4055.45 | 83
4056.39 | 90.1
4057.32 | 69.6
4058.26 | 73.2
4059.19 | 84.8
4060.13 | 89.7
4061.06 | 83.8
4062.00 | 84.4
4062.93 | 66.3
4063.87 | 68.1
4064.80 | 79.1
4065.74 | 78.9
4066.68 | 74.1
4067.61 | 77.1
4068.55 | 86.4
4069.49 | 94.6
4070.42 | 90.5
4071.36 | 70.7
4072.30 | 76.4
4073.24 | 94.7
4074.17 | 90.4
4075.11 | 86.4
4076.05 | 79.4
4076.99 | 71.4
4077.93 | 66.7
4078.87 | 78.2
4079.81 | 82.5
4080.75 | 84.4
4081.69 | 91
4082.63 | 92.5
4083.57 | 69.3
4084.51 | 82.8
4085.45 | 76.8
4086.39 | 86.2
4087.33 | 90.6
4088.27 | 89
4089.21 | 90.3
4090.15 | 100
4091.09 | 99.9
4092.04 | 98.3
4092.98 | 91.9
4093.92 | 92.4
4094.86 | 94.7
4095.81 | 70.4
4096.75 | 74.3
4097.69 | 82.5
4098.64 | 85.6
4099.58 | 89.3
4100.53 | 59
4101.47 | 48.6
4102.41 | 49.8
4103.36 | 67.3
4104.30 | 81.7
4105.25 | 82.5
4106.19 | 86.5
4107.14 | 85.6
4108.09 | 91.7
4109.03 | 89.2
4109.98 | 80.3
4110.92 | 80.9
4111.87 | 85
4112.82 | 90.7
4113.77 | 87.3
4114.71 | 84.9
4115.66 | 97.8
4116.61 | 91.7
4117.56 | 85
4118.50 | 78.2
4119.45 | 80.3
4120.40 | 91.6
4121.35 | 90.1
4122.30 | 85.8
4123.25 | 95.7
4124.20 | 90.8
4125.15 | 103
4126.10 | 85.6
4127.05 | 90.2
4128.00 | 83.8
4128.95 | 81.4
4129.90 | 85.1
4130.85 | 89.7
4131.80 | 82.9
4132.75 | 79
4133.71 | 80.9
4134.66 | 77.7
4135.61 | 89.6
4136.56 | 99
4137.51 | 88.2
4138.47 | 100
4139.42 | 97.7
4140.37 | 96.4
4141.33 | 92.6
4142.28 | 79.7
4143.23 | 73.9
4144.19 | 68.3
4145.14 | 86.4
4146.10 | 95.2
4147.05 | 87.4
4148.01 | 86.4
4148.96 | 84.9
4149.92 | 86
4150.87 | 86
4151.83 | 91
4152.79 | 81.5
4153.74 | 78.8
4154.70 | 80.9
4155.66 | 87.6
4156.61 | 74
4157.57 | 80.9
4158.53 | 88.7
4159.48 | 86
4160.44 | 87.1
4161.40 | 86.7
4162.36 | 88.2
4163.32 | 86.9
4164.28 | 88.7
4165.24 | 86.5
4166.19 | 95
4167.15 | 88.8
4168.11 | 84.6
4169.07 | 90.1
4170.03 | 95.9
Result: -0.5 angstrom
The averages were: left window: 79.8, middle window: 83.8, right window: 85.6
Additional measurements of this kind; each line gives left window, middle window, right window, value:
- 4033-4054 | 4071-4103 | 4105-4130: 1.4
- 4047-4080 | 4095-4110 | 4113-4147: 1.4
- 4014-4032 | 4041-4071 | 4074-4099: 1.7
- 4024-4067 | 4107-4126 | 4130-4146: -0.6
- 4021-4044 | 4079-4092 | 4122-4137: -0.1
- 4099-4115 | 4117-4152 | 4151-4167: -2.0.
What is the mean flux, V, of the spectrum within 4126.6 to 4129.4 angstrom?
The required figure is 85.2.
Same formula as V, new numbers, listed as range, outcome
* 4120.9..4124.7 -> 90.6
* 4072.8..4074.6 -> 93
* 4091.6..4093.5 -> 95.2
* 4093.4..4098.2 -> 82.9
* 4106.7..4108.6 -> 88.8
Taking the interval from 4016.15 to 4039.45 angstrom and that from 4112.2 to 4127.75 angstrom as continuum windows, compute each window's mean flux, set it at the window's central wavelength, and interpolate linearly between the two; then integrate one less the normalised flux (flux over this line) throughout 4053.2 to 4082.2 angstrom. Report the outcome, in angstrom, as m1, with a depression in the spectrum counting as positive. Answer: 2.1 angstrom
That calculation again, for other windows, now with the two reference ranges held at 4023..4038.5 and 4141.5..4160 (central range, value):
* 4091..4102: 0.4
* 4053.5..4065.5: 0.8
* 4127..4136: 0.0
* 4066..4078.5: 0.5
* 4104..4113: -0.1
